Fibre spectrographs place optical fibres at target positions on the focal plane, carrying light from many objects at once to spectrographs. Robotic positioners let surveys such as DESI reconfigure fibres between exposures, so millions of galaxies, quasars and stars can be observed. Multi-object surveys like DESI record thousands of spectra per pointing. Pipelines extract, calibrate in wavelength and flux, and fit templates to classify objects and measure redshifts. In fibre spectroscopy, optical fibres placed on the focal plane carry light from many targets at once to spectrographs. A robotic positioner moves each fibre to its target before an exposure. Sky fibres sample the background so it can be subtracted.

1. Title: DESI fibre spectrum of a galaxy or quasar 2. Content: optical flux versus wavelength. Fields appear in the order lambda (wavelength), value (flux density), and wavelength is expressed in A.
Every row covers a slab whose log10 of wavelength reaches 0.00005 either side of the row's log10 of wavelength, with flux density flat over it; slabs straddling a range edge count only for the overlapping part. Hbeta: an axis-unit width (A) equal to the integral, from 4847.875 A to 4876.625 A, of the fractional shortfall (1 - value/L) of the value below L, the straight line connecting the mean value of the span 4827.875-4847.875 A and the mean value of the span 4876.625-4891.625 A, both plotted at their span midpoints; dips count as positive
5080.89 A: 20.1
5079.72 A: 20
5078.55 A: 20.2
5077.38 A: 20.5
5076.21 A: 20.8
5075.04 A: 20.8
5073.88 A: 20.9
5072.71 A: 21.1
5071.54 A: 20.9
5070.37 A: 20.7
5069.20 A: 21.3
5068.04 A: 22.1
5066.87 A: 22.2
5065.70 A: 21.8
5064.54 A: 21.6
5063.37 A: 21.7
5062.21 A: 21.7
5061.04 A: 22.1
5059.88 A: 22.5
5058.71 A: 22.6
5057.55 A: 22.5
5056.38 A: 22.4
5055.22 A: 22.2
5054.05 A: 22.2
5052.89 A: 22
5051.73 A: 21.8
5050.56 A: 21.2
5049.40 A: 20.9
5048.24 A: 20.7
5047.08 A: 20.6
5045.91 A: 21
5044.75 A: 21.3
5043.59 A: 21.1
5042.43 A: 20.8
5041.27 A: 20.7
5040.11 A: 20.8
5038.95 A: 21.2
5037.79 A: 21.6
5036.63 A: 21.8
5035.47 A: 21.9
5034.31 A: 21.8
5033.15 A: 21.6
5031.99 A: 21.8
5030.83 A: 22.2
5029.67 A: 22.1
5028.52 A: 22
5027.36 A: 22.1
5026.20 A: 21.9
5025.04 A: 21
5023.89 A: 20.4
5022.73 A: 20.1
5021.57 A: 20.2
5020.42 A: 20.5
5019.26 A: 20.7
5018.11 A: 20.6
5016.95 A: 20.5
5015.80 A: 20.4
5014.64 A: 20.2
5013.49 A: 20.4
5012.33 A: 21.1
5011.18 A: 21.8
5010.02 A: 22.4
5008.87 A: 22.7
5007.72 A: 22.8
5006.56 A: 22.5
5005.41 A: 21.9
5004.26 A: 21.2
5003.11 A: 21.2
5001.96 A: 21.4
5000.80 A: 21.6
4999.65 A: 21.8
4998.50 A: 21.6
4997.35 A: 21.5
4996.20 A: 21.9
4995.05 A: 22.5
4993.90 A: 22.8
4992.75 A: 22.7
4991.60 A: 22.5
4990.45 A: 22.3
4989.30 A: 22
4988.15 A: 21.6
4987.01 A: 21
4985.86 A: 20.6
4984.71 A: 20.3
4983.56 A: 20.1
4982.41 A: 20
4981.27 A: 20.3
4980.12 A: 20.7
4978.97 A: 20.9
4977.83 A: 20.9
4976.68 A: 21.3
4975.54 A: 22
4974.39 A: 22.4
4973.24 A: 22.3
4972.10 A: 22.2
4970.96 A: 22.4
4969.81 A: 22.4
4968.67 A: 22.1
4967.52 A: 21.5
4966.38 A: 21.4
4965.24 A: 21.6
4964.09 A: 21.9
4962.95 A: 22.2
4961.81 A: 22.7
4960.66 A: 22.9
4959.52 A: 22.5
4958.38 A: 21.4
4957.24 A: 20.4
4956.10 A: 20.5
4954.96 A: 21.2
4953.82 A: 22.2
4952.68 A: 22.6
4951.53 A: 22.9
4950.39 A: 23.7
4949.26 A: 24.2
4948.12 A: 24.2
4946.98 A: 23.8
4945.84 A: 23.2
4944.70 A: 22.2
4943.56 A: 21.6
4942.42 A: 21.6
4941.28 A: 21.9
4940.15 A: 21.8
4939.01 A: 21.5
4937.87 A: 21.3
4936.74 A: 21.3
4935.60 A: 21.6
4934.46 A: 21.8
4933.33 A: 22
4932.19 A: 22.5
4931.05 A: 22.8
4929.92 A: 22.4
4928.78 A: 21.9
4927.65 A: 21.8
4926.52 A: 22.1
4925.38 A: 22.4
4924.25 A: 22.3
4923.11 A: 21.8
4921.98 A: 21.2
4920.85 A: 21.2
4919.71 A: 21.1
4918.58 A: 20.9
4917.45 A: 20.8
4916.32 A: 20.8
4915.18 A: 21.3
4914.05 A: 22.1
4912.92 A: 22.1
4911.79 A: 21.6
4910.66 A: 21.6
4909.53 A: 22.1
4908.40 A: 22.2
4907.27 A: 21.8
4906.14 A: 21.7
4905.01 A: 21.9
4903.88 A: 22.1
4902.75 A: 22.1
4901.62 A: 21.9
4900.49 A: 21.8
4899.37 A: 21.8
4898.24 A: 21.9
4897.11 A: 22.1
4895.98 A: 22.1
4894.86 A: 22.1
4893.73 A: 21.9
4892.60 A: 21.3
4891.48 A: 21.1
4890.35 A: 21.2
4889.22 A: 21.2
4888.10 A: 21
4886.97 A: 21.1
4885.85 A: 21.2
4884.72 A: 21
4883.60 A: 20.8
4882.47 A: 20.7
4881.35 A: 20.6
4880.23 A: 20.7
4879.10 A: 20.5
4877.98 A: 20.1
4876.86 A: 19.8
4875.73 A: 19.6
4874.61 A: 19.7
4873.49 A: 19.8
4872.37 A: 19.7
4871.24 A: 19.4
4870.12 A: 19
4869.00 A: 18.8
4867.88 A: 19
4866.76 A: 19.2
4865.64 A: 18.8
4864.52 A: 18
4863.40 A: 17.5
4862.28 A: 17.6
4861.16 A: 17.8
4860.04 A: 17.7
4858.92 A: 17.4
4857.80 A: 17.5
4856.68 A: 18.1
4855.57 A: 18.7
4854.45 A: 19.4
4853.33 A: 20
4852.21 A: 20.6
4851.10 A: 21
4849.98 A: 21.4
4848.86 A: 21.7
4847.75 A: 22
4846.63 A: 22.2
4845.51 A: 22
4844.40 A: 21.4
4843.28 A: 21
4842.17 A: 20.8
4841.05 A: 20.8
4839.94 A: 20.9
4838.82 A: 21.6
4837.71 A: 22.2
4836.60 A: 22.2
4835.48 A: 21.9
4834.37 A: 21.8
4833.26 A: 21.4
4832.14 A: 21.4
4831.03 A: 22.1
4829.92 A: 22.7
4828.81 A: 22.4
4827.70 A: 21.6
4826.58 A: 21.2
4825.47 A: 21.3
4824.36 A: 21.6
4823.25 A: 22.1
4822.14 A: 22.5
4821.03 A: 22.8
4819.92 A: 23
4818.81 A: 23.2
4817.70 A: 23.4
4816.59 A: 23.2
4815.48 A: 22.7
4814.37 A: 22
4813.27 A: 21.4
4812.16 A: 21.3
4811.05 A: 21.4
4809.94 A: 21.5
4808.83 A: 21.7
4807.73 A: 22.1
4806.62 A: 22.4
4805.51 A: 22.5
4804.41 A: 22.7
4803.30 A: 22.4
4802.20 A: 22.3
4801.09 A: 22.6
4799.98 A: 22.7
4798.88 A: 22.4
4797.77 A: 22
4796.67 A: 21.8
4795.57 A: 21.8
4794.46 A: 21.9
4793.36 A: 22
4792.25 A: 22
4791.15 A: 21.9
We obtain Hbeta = 2.82 A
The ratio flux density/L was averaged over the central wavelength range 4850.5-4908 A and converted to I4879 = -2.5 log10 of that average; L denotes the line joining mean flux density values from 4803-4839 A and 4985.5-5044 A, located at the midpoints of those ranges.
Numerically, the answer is 0.09 mag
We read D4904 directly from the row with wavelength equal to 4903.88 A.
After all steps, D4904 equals 22.1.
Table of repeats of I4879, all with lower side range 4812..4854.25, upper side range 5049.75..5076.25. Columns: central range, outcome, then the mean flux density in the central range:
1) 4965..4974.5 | -0.01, 22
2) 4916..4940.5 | 0.00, 21.7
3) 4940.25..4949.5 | -0.05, 22.7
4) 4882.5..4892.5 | 0.04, 21.1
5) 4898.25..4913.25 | -0.01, 21.9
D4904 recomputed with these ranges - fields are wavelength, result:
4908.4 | 22.2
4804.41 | 22.7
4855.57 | 18.7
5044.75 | 21.3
